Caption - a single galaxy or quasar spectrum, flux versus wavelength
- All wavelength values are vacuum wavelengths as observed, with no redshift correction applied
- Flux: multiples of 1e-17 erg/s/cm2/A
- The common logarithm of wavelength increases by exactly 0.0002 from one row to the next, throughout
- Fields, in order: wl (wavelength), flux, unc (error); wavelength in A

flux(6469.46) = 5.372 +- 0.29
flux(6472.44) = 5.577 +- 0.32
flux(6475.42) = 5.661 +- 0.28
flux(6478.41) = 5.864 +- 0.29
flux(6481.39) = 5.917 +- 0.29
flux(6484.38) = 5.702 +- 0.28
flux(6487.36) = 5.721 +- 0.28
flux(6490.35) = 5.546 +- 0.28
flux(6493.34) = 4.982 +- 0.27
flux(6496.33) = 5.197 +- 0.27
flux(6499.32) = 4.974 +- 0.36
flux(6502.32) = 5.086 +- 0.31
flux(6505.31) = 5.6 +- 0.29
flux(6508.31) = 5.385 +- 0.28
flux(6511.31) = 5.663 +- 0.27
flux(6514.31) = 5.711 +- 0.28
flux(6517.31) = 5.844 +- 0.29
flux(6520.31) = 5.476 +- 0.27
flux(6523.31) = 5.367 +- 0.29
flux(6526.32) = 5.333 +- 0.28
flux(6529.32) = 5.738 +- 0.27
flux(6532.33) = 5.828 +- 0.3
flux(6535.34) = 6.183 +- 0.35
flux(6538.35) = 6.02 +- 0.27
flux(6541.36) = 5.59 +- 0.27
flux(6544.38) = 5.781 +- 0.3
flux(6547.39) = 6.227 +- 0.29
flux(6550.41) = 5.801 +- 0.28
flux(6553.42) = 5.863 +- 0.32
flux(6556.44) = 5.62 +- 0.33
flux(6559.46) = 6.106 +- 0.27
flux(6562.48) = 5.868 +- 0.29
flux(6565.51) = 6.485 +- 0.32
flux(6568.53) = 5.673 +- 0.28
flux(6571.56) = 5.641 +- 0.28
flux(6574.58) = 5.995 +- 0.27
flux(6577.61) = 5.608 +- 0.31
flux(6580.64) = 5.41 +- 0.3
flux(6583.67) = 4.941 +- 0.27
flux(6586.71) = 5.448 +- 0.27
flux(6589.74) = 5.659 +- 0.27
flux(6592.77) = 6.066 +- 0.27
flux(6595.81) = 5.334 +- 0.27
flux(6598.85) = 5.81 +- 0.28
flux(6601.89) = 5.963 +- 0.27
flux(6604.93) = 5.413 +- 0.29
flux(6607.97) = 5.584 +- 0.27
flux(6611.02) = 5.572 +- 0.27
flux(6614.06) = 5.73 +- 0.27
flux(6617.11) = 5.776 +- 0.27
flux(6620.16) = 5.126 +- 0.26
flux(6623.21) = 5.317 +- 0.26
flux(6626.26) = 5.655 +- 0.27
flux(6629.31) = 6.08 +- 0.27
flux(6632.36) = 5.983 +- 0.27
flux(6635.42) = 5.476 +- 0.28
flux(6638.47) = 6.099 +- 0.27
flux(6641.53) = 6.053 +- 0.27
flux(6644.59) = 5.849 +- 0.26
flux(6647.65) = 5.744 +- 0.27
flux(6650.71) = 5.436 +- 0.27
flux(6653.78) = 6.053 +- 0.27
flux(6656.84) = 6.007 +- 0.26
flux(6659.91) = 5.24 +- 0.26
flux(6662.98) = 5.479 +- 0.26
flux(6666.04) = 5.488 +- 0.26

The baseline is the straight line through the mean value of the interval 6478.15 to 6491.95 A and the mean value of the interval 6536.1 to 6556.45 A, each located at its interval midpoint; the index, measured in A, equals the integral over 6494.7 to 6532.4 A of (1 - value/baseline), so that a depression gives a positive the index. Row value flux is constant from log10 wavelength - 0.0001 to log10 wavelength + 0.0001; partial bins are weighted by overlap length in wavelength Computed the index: 2.20 A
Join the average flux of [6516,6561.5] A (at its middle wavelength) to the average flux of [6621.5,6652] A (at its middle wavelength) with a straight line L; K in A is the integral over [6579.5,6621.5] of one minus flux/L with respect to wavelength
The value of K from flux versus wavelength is 1.5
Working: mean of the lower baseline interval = 5.79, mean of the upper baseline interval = 5.77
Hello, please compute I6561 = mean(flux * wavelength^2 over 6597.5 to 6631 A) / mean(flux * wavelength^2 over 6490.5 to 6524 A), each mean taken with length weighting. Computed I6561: 1.1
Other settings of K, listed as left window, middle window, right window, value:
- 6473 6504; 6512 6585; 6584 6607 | -2.6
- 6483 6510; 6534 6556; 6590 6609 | -1.6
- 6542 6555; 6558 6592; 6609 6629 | 0.3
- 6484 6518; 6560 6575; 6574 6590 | -1.3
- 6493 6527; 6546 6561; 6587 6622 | -1.1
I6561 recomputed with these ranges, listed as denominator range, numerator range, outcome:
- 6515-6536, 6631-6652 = 1.06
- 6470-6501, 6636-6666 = 1.10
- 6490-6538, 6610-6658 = 1.08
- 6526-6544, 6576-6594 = 0.96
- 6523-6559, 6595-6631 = 0.99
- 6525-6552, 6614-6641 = 1.00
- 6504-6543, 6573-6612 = 1.01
